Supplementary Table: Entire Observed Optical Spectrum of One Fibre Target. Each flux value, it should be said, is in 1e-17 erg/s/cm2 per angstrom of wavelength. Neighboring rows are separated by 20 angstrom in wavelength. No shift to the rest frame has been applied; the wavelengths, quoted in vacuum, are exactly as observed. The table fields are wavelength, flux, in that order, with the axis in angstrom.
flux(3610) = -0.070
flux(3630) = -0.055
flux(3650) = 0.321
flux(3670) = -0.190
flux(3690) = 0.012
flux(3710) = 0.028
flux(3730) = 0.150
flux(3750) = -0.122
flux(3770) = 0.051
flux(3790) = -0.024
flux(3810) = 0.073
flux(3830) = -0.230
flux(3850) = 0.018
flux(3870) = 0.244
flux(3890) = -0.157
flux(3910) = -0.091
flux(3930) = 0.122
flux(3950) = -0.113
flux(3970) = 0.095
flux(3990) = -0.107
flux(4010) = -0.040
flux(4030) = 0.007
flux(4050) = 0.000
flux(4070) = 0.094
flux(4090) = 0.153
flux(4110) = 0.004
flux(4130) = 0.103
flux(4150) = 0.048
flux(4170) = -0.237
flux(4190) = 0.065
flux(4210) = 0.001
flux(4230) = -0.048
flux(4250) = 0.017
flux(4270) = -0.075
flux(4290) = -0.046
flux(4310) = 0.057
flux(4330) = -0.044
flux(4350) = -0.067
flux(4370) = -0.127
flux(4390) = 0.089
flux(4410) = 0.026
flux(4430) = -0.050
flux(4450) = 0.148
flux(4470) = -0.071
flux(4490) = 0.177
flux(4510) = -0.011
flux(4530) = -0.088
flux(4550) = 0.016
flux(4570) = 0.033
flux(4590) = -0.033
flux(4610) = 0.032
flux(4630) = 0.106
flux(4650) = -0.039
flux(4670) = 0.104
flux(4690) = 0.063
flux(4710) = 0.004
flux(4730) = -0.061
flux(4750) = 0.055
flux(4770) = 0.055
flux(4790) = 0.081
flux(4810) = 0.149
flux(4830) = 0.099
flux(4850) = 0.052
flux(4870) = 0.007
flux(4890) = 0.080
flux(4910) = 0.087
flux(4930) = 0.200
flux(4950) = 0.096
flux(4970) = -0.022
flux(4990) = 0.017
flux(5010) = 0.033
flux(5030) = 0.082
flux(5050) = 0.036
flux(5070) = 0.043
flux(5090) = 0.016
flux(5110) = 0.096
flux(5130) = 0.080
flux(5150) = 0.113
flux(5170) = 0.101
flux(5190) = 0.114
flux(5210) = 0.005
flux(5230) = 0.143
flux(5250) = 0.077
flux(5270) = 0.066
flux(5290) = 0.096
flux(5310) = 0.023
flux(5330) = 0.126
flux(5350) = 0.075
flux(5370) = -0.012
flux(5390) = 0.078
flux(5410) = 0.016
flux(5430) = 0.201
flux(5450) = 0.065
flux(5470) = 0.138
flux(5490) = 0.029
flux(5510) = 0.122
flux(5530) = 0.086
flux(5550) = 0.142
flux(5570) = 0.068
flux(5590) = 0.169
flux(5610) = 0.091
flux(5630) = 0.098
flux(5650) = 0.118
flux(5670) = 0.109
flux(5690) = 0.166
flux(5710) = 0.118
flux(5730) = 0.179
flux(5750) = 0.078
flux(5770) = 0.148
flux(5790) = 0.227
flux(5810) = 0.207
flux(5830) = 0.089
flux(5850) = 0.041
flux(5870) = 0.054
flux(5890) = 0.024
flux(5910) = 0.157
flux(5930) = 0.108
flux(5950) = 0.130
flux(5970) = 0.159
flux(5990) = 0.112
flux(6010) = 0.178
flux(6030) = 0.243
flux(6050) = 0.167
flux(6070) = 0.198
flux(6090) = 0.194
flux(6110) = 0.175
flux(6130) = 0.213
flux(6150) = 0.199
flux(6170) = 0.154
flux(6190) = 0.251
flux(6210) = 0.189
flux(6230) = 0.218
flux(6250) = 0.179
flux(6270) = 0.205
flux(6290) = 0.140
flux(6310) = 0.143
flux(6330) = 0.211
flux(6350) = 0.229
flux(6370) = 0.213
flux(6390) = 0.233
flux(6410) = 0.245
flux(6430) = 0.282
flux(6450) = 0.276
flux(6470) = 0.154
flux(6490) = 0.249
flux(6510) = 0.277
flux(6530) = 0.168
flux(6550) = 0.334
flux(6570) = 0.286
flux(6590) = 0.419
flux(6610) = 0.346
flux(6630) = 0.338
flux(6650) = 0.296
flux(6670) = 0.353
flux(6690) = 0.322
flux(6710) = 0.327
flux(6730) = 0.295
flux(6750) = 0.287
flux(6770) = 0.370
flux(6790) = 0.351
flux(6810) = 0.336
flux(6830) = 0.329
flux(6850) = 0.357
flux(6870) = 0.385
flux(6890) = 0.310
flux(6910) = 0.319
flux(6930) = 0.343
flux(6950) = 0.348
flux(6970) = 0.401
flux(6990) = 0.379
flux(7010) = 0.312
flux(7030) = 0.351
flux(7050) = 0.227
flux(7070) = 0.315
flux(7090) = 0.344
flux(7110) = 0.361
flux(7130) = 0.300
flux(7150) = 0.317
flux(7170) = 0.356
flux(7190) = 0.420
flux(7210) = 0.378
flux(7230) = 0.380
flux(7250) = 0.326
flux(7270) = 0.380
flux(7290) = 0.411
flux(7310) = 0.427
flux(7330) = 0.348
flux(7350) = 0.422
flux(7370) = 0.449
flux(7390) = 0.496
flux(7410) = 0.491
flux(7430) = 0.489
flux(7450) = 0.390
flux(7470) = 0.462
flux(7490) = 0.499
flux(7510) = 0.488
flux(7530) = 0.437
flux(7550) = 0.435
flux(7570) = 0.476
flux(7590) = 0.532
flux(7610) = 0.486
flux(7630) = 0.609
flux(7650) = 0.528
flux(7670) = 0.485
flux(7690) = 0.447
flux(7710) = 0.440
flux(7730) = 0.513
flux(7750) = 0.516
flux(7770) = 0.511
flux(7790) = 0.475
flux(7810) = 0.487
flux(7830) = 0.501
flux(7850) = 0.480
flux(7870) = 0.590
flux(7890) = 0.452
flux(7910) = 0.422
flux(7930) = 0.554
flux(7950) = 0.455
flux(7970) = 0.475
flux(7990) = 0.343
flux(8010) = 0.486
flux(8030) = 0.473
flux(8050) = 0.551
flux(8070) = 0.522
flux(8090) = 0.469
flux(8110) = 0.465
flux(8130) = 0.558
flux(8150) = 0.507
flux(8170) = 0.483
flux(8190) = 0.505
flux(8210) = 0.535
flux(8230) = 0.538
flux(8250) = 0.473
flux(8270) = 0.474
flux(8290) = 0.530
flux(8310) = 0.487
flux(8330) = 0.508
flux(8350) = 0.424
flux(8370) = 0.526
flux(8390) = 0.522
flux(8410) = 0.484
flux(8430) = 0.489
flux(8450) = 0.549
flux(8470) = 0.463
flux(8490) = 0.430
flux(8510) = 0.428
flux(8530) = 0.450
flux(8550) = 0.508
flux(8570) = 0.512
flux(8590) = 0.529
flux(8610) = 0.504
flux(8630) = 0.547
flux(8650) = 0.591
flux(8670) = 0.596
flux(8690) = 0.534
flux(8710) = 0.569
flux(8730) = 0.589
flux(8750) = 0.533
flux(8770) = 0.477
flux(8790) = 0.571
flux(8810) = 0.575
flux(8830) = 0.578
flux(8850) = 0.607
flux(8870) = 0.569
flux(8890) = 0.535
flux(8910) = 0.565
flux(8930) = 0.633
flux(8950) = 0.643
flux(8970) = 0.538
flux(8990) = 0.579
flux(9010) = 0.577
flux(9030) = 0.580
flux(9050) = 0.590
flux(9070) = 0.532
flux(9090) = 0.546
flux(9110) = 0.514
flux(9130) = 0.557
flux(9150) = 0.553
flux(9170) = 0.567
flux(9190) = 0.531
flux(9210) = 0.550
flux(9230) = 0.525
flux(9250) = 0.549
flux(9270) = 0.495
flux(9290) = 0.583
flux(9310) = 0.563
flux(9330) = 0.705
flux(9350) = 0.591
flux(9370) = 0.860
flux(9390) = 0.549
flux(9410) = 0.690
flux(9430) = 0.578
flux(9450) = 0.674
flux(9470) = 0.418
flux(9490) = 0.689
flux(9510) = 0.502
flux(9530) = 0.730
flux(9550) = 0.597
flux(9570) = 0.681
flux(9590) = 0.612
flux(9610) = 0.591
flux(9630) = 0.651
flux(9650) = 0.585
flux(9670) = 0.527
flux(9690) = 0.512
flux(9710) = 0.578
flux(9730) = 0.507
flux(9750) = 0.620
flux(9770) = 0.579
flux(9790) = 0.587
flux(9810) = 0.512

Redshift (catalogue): 0.64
